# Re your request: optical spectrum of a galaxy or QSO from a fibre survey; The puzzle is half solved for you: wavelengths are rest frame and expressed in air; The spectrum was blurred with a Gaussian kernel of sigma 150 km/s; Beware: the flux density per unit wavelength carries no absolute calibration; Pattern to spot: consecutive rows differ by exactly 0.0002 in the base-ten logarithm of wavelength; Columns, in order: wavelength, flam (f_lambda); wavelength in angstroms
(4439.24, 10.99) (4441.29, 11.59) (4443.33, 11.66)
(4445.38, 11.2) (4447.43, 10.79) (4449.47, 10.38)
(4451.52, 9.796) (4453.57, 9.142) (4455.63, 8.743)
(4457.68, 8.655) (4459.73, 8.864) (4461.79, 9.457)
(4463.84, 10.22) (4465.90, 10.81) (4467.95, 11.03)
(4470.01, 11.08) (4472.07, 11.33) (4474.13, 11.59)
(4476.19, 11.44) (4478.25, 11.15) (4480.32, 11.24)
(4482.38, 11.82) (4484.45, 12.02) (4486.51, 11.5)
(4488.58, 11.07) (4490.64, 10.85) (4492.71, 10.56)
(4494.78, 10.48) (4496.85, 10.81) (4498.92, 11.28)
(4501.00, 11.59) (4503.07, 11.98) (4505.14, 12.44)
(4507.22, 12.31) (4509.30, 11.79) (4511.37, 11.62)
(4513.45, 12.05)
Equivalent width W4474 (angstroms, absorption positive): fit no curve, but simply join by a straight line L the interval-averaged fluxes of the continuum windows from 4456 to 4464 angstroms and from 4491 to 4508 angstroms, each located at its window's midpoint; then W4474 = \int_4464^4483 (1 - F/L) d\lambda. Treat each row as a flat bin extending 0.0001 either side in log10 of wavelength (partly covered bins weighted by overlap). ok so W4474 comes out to -2.48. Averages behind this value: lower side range 9.16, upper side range 11.4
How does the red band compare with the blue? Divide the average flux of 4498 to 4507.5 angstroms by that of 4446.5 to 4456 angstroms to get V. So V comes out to 1.21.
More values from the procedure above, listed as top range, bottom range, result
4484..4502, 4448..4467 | 1.16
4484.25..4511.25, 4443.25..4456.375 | 1.12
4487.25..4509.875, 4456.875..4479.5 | 1.08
